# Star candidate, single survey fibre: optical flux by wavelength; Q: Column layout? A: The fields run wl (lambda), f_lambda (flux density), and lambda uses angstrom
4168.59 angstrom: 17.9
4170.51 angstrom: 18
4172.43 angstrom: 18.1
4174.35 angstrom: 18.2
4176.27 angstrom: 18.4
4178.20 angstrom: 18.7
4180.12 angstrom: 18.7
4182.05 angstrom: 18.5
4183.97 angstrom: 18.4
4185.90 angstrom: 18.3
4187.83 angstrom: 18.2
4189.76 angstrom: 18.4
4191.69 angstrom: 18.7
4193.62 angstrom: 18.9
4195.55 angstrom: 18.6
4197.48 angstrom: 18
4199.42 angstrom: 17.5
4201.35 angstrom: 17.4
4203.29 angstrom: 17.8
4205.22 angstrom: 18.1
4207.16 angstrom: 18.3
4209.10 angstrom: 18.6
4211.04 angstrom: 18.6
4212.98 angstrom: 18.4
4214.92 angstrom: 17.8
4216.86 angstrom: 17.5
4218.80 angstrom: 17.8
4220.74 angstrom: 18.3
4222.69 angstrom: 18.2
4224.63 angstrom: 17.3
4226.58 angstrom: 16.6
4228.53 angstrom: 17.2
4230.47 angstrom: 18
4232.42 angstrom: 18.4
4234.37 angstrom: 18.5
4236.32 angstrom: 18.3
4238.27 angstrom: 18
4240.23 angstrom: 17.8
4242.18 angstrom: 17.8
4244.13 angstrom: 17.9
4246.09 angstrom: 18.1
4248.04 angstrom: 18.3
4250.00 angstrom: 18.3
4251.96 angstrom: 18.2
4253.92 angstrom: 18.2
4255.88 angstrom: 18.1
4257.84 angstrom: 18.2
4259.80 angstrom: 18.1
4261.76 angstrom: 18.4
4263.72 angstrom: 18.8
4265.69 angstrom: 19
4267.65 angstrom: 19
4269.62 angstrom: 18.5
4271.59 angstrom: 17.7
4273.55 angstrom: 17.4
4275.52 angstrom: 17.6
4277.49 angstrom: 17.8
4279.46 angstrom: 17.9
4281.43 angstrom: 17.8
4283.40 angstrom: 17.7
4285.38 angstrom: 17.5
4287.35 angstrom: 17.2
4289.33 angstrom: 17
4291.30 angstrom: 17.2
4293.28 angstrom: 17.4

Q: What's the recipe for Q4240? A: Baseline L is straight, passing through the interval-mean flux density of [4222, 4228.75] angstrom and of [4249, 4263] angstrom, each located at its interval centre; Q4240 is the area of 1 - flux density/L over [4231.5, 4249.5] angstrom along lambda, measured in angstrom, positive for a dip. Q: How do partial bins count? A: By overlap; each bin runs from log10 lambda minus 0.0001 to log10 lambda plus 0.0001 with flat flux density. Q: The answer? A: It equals -0.38 angstrom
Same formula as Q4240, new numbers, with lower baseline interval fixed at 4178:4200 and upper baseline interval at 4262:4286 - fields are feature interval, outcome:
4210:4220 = 0.2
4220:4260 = 0.5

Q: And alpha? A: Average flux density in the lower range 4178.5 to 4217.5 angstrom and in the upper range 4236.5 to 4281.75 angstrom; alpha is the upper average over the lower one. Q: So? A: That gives 0.99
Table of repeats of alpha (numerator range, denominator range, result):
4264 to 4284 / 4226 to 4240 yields 1.01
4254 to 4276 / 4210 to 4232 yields 1.03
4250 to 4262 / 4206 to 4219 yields 1.00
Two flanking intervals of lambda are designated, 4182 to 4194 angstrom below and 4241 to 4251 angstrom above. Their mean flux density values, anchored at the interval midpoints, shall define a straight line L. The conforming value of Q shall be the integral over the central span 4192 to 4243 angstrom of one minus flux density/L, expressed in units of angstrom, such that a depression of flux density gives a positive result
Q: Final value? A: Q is 0.8 angstrom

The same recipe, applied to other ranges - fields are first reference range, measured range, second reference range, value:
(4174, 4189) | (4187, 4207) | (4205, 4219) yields 0.1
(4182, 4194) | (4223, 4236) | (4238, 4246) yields 0.2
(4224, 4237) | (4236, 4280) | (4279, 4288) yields -1.2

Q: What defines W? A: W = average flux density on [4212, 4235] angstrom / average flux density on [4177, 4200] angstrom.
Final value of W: 0.97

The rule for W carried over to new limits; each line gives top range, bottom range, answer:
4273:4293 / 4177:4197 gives 0.94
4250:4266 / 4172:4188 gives 1.00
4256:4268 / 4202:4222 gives 1.02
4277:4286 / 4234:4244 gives 0.98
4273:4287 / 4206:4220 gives 0.97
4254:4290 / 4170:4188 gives 0.98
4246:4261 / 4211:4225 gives 1.01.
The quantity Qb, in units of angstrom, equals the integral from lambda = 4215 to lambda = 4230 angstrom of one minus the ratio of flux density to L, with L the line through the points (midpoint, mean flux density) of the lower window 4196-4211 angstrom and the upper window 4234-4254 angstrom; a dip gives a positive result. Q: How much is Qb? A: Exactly 0.4 angstrom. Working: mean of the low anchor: 18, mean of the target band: 17.6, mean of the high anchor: 18.1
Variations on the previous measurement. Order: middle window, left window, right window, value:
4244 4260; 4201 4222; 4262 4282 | -0.03 angstrom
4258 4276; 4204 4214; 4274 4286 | -0.47 angstrom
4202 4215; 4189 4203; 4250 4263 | -0.03 angstrom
